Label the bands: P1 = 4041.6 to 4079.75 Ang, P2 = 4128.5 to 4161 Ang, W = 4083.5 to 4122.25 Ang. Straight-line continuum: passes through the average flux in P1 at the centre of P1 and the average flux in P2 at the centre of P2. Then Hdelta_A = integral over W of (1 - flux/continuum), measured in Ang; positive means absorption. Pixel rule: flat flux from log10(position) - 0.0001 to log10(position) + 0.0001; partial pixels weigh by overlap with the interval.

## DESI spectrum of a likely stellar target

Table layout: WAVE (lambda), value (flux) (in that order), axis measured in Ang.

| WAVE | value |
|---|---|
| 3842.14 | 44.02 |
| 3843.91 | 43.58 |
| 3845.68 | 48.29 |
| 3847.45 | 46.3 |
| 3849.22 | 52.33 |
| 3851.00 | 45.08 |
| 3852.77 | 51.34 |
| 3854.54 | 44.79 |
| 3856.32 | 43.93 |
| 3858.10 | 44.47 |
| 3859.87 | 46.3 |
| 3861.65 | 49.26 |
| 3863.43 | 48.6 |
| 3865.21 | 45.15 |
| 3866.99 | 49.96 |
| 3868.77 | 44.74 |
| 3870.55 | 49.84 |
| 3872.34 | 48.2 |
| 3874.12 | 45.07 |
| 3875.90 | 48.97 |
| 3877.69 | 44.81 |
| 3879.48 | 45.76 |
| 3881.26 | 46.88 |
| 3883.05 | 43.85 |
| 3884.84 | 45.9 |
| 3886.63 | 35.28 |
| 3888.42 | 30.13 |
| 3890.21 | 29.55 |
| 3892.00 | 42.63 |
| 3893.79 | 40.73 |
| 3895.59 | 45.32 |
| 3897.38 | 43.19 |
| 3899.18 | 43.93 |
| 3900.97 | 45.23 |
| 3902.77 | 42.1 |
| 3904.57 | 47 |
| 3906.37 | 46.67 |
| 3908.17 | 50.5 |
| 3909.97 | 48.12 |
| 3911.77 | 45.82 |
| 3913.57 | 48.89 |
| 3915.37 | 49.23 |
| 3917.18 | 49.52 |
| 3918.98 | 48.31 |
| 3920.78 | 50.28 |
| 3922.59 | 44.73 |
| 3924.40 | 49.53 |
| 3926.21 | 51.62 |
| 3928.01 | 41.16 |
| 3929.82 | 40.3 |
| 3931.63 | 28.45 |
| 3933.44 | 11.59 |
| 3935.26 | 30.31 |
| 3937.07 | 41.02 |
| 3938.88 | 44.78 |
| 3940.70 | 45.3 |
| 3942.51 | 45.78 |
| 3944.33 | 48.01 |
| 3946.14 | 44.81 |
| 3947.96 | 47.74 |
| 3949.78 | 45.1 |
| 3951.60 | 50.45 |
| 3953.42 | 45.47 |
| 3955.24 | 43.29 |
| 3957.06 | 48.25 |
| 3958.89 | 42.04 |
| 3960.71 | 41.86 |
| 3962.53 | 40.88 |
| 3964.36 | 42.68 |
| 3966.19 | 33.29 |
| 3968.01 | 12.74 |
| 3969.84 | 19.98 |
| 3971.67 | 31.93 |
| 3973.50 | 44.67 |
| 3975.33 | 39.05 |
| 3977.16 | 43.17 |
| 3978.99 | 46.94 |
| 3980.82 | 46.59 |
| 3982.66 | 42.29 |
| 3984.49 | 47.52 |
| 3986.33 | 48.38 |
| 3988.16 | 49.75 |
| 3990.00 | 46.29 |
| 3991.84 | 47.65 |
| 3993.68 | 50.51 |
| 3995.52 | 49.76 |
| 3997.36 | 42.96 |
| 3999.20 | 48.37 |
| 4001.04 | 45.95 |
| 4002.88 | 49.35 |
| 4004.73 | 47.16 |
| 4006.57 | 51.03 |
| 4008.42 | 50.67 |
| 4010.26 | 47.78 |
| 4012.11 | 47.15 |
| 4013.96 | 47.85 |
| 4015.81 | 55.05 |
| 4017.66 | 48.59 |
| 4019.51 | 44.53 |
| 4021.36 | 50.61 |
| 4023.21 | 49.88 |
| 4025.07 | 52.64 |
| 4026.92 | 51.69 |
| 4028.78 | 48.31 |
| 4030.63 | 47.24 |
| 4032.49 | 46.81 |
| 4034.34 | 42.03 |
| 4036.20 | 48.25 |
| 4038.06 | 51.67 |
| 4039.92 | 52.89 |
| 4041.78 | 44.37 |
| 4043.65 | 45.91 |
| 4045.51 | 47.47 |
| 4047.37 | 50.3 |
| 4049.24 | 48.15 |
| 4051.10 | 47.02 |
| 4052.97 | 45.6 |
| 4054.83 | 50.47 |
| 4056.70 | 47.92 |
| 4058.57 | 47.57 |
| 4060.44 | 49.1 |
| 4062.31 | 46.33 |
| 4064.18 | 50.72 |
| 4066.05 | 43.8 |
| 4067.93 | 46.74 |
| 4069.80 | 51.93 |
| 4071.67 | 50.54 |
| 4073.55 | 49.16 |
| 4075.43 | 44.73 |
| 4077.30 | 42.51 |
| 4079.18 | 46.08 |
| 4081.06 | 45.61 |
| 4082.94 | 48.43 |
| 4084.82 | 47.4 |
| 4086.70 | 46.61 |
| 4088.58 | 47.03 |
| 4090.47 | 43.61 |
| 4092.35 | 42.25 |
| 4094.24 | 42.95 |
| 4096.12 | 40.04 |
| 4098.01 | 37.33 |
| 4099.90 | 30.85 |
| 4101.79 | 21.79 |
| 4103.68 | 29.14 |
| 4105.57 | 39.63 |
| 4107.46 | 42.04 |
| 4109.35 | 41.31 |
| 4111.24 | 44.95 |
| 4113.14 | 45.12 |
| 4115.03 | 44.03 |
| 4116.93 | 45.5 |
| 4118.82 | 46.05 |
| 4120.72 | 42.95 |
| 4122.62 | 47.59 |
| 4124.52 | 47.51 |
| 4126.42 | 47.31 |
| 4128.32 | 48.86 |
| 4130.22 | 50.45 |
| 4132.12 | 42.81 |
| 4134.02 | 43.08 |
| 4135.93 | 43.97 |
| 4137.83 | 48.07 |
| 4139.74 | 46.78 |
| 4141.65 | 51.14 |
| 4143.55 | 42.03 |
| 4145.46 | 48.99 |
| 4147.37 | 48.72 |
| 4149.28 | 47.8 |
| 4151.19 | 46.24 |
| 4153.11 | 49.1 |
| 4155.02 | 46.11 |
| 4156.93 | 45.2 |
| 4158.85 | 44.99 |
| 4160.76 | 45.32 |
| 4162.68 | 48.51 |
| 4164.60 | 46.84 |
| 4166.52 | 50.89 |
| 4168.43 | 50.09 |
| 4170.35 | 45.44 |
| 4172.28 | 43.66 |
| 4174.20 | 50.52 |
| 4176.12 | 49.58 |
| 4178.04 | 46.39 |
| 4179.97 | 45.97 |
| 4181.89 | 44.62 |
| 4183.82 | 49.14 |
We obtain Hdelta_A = 4.8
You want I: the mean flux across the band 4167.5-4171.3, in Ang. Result 47.8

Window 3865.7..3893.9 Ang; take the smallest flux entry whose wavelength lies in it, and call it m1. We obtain 29.55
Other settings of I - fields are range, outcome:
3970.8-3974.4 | 38.3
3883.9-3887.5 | 40.6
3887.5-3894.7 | 35.8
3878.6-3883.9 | 45.6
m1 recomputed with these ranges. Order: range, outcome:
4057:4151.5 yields 21.79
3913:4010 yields 11.59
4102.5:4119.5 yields 29.14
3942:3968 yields 33.29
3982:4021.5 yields 42.29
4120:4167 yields 42.03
